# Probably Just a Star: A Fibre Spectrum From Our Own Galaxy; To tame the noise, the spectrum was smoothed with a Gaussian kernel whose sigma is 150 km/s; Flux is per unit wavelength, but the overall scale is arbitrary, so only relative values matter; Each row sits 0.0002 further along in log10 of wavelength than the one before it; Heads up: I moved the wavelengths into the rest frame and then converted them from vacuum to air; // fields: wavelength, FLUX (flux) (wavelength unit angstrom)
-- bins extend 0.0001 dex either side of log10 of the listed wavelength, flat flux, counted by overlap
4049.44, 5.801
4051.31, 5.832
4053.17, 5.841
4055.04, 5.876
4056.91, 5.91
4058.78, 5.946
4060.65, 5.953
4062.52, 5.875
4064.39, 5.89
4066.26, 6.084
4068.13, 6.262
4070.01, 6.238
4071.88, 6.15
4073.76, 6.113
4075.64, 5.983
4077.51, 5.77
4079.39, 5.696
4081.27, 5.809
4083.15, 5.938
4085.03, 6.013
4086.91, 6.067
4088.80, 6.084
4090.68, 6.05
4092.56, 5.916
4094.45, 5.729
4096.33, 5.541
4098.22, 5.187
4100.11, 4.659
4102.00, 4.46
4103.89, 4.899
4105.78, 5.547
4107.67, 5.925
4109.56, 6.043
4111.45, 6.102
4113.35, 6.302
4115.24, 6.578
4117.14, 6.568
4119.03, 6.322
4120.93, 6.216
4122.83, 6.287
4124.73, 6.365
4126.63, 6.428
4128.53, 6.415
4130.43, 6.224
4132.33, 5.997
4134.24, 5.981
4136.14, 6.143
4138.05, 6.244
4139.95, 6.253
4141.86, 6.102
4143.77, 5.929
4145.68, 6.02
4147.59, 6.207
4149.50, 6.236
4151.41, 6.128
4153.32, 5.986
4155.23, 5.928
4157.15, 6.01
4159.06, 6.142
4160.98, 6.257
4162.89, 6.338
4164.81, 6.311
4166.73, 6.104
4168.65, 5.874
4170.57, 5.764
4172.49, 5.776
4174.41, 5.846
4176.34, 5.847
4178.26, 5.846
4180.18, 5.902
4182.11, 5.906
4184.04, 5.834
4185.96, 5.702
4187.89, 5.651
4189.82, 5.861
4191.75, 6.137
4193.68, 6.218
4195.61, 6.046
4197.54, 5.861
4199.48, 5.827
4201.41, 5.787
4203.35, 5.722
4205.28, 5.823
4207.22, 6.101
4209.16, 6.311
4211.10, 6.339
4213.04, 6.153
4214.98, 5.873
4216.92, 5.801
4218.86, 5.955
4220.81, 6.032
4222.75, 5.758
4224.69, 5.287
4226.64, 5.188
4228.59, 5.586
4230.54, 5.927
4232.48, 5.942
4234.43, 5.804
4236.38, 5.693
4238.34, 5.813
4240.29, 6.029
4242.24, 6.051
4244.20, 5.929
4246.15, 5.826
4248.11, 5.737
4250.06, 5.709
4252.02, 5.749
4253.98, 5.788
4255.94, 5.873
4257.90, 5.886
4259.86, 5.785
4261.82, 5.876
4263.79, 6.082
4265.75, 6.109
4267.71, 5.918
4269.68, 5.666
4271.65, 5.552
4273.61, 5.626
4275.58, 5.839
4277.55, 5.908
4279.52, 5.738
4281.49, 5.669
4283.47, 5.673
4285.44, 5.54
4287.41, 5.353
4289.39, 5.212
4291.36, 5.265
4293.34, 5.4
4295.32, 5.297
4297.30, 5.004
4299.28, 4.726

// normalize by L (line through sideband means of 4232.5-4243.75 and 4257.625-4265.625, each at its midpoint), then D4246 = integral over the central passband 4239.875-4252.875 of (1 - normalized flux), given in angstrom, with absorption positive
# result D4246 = 0.1 angstrom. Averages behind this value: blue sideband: 5.88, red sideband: 5.93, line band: 5.86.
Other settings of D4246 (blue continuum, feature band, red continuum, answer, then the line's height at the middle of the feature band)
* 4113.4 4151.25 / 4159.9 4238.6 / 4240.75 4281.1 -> 1.7 angstrom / 6.03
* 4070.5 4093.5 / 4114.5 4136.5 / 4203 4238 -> -1.3 angstrom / 5.93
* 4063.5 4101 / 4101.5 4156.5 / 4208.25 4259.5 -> -2.1 angstrom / 5.86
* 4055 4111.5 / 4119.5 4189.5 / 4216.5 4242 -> -3.4 angstrom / 5.78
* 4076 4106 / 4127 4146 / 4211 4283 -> -1.6 angstrom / 5.66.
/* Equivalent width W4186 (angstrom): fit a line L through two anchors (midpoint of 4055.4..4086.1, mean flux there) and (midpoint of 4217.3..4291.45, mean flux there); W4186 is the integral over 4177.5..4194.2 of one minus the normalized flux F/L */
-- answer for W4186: -0.1 angstrom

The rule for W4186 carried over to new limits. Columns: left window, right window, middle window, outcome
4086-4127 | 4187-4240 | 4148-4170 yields -0.9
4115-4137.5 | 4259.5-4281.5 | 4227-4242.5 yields 0.3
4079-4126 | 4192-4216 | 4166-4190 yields 0.5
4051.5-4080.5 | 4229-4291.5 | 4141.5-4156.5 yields -0.5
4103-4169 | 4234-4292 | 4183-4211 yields 0.1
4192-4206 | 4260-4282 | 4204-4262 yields 0.2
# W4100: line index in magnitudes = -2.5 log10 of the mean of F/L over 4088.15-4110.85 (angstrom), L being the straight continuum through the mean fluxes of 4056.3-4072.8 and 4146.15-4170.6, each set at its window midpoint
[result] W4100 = 0.105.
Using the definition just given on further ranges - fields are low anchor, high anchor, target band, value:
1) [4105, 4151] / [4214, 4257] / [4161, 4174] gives 0.00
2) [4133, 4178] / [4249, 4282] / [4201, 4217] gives -0.01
